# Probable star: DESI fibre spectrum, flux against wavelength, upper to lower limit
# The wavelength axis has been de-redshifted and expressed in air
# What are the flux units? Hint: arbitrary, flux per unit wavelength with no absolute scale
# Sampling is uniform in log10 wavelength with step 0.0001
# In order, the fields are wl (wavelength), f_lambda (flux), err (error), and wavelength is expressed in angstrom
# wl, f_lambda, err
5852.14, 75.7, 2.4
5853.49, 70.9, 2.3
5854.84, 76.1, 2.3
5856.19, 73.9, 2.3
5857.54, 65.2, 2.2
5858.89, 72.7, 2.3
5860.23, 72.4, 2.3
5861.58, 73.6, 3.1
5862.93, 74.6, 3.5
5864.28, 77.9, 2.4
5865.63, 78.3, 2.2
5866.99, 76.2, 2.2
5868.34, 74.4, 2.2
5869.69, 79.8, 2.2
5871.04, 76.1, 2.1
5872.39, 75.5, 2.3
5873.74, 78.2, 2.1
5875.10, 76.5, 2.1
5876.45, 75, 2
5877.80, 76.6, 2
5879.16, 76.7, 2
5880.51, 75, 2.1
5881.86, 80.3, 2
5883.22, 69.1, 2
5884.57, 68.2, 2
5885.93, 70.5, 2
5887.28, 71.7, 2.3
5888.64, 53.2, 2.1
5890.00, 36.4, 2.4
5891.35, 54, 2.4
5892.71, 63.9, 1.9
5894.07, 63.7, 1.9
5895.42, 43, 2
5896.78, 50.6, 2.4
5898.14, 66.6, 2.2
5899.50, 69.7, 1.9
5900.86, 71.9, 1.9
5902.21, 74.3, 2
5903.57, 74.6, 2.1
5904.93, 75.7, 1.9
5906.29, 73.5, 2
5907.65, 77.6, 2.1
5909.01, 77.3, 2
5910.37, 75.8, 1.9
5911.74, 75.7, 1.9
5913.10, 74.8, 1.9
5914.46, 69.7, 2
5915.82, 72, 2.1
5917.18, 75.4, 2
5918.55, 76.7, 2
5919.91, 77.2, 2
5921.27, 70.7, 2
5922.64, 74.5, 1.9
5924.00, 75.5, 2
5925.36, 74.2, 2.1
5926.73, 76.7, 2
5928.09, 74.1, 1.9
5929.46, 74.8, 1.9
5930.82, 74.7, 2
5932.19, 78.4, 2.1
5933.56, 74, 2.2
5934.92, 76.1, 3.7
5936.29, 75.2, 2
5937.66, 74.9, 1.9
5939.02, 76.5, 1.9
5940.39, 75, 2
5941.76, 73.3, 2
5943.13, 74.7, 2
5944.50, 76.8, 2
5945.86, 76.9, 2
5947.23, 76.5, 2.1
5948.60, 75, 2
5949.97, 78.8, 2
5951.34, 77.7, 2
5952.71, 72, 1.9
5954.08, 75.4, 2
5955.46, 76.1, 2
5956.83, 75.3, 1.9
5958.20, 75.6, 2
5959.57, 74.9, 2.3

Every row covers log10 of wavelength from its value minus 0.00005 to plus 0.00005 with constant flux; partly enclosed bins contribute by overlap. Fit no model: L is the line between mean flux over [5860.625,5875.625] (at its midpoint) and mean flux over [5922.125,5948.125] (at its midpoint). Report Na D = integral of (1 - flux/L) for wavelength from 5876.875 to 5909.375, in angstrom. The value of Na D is 3.8 angstrom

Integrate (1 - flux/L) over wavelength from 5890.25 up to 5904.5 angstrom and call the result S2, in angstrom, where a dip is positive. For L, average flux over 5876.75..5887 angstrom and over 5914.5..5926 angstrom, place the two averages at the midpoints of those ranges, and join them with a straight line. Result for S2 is 2.2 angstrom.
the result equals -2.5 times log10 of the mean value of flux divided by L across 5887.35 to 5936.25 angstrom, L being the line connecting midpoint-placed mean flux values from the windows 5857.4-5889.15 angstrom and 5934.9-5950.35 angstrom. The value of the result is 0.07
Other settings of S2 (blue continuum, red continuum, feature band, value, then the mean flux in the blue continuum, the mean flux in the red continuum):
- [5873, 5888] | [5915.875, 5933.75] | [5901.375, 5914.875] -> 0.0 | 74.3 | 75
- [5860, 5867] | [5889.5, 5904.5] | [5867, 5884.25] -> -1.4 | 75.5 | 61.4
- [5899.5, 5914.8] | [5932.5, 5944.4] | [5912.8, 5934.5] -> 0.1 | 74.5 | 75.1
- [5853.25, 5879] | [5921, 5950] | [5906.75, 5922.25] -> 0.1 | 75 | 75.3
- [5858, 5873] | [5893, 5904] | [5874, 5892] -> 0.4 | 75.5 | 64.1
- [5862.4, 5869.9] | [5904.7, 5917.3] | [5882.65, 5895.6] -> 2.7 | 76.7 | 74.7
